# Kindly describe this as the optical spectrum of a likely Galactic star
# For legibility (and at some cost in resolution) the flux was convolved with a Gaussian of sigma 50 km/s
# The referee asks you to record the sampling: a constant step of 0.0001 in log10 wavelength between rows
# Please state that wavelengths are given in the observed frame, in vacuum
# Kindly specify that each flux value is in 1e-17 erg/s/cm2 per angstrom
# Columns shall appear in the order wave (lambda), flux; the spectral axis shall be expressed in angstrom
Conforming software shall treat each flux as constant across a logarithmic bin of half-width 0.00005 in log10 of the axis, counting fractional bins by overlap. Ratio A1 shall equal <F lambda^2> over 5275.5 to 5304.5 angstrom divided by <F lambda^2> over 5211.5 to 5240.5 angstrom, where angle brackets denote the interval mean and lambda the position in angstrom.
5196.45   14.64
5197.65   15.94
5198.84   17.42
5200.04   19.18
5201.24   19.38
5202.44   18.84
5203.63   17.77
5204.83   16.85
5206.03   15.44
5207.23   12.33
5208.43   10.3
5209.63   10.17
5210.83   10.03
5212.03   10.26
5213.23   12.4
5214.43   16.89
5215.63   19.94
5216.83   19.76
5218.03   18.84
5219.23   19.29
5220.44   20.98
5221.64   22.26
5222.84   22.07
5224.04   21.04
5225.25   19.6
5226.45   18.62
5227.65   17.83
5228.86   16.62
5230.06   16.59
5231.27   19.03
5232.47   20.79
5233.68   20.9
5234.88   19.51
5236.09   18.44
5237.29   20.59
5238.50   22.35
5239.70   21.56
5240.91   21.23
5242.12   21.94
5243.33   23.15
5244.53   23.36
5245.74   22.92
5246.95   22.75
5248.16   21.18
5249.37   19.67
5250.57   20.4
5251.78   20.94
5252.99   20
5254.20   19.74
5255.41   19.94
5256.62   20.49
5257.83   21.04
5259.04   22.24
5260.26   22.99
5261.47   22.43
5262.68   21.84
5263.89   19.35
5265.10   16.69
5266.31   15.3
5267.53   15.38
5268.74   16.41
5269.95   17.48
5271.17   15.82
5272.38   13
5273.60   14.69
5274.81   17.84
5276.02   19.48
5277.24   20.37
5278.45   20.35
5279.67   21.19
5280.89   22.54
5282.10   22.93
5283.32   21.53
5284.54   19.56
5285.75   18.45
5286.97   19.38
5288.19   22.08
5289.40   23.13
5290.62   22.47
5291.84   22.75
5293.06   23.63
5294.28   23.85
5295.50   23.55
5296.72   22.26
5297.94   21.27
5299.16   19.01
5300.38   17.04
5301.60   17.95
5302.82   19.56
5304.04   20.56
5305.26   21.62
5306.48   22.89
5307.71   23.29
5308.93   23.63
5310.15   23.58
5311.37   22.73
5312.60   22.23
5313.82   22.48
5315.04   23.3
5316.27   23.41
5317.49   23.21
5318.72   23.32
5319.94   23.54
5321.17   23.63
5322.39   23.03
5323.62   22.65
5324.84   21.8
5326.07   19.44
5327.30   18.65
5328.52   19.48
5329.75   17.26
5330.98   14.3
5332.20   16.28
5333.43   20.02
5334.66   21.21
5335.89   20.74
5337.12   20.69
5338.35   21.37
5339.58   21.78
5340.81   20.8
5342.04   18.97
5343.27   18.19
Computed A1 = 1.13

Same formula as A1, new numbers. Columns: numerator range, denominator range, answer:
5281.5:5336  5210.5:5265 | 1.10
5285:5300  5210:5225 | 1.26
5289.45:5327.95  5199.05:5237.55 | 1.30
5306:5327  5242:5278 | 1.19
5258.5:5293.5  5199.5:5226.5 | 1.18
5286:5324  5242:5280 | 1.14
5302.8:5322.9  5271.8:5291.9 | 1.15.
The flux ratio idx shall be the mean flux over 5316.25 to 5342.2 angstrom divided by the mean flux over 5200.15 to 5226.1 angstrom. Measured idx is 1.2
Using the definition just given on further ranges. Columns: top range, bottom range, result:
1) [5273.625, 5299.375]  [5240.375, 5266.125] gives 1.01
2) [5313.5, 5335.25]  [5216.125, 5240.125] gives 1.06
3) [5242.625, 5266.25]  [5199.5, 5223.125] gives 1.27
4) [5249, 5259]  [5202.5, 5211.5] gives 1.50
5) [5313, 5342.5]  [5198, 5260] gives 1.10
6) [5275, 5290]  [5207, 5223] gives 1.30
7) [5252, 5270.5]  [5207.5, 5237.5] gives 1.10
